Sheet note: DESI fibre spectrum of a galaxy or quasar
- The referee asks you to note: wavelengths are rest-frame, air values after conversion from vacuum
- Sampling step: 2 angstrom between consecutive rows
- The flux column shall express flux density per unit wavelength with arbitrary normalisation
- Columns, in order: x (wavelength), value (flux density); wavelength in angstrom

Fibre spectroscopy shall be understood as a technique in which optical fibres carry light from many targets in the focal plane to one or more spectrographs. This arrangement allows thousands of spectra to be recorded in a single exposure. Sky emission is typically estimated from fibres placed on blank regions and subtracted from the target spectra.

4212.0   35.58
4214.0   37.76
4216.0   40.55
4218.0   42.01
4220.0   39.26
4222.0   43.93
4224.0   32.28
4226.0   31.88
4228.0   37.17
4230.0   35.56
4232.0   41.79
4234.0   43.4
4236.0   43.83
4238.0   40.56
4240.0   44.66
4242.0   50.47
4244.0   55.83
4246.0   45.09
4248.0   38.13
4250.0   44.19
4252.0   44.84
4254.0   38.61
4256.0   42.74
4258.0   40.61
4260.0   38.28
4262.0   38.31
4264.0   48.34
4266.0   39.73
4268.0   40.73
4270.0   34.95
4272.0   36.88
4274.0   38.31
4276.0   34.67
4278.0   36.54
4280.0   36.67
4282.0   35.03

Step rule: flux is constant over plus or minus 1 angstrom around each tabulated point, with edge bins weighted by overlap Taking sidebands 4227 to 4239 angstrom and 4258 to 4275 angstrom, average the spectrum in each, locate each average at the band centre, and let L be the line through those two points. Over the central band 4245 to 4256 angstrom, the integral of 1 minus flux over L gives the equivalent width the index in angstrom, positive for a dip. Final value -0.6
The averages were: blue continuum 40.4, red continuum 39.5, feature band 42.2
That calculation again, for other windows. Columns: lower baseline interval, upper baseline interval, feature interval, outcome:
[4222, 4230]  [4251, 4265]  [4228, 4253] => -3.6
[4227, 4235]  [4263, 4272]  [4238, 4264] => -2.3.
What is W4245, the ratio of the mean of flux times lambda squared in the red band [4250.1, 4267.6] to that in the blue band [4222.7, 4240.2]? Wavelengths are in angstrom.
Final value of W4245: 1.08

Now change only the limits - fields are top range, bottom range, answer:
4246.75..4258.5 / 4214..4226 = 1.09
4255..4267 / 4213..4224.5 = 1.06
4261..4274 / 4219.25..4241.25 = 1.02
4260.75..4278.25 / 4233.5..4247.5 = 0.85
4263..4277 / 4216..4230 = 1.06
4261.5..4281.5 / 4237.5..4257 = 0.87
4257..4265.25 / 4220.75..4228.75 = 1.16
